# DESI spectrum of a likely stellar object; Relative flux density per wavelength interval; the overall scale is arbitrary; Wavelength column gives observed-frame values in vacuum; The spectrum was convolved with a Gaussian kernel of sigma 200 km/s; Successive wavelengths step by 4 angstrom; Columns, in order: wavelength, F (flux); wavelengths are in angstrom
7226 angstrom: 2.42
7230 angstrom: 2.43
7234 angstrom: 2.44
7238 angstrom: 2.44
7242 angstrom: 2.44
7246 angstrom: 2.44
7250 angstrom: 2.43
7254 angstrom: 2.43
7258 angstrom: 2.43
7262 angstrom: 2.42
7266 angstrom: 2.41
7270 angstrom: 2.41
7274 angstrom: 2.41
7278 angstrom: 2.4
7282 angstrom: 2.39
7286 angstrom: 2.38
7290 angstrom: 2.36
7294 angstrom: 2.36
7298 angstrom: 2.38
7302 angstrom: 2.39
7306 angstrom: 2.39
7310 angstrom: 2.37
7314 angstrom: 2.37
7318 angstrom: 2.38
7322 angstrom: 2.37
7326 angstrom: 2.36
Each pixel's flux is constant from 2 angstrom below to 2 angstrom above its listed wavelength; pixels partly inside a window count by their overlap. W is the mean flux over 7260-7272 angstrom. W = 2.41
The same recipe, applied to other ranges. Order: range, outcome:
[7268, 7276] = 2.41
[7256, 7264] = 2.42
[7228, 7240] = 2.44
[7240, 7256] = 2.44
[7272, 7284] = 2.4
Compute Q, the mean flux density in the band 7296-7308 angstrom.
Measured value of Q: 2.39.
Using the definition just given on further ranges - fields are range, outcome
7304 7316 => 2.38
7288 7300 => 2.37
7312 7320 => 2.38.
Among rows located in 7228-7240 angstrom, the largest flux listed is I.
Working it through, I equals 2.44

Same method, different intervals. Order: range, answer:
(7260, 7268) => 2.42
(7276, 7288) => 2.4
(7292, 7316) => 2.39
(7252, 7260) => 2.43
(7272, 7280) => 2.41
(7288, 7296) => 2.36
